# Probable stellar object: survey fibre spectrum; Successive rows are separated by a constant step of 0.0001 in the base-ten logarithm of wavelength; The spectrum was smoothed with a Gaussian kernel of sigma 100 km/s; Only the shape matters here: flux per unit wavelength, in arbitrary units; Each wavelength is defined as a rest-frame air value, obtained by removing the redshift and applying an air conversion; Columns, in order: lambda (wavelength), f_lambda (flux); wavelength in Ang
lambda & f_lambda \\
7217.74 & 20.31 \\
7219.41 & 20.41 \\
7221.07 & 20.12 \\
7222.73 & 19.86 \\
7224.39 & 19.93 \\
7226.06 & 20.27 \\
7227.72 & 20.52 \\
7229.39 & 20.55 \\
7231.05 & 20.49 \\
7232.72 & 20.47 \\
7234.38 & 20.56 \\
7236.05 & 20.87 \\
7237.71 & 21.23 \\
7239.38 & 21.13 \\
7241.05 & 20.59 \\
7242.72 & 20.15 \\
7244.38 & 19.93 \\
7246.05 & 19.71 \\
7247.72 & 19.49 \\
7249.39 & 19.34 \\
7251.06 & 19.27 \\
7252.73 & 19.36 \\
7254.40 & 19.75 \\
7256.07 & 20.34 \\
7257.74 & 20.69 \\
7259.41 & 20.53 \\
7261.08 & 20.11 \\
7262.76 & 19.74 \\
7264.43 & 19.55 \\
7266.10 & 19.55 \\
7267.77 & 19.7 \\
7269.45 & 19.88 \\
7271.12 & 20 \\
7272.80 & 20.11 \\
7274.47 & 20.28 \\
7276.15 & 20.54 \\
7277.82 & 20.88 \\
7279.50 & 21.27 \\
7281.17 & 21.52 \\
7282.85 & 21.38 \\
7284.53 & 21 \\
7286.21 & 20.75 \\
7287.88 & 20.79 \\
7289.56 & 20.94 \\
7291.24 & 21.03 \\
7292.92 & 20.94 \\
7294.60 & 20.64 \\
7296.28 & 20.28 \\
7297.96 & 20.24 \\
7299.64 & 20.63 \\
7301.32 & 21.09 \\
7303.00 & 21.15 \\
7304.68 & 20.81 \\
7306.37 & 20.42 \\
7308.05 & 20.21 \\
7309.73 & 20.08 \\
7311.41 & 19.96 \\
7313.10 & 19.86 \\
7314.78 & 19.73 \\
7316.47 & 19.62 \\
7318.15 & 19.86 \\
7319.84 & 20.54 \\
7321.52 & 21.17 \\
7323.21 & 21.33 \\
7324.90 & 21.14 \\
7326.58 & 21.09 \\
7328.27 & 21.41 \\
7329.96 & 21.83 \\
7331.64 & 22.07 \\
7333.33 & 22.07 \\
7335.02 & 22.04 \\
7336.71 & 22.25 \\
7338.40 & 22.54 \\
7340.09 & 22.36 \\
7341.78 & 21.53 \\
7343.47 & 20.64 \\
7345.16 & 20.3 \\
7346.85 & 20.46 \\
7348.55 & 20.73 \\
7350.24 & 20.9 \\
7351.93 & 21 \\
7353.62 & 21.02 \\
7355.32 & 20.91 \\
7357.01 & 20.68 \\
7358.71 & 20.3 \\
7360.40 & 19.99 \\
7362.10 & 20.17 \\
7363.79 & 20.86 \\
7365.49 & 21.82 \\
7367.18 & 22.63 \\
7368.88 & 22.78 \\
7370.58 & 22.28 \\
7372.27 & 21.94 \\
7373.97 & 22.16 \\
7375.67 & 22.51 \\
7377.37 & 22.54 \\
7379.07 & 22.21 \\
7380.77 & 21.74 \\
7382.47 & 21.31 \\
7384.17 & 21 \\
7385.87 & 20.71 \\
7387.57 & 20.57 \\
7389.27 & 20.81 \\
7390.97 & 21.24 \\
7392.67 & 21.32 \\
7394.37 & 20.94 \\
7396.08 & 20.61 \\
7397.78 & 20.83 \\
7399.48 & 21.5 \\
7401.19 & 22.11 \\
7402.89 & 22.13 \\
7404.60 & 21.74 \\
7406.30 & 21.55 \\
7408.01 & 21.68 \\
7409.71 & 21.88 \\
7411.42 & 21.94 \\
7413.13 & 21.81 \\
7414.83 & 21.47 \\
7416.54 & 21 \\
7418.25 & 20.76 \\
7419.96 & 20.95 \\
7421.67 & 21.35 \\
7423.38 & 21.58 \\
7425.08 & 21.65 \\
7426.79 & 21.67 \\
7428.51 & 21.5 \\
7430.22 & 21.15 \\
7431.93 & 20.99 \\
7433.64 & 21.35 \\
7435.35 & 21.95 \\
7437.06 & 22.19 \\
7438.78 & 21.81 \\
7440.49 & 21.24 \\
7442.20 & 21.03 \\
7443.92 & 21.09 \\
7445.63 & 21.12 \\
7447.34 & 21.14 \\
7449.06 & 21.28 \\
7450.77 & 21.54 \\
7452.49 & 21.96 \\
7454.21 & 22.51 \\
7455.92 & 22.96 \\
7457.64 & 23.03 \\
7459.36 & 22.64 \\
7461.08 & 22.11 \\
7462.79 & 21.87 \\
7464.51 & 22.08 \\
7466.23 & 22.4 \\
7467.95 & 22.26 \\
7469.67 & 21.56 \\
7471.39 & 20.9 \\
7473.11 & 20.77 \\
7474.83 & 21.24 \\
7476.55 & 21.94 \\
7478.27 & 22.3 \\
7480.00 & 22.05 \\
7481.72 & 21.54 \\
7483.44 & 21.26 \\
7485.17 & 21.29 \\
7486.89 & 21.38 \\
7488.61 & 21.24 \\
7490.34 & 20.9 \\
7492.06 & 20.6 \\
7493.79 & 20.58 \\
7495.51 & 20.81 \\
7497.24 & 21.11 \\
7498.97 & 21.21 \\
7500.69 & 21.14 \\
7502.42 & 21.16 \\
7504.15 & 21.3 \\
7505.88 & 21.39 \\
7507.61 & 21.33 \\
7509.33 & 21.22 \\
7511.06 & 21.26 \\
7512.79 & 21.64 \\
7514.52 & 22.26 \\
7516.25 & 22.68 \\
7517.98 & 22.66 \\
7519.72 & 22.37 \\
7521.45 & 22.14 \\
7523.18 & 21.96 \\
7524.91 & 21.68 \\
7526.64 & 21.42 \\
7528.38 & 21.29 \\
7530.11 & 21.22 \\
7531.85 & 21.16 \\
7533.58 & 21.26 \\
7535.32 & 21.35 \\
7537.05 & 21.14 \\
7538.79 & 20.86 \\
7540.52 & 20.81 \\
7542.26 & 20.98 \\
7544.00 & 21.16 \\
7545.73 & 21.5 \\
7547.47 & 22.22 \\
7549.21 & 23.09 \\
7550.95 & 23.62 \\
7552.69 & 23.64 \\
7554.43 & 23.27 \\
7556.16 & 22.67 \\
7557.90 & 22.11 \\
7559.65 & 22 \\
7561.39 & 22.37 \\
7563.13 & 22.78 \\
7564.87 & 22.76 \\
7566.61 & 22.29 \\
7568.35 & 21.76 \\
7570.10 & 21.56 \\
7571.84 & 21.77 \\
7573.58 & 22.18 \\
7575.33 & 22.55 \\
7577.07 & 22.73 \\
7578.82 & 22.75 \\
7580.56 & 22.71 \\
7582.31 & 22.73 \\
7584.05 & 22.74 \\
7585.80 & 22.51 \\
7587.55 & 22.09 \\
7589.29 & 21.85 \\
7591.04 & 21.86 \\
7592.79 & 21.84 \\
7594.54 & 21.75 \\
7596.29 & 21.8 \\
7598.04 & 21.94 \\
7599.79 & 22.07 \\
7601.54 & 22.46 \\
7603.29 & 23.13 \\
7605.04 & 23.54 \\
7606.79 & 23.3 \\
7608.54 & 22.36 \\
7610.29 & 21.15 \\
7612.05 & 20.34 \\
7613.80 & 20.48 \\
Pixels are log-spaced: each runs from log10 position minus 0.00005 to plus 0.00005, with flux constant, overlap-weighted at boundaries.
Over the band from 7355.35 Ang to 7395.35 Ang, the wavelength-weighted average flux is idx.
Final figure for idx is 21.4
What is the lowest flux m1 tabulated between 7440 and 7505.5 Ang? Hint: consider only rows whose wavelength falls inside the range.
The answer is 20.58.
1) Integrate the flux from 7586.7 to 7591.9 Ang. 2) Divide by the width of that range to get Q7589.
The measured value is 22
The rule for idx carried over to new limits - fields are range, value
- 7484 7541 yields 21.4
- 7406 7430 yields 21.5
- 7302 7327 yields 20.5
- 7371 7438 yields 21.5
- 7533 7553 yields 21.8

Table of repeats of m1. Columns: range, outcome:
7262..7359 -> 19.55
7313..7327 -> 19.62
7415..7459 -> 20.76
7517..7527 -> 21.42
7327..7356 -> 20.3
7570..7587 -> 21.56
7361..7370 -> 20.17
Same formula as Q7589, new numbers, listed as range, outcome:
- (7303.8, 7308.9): 20.5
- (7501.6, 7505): 21.2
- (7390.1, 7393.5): 21.3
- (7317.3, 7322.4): 20.5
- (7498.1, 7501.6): 21.2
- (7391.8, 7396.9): 20.9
